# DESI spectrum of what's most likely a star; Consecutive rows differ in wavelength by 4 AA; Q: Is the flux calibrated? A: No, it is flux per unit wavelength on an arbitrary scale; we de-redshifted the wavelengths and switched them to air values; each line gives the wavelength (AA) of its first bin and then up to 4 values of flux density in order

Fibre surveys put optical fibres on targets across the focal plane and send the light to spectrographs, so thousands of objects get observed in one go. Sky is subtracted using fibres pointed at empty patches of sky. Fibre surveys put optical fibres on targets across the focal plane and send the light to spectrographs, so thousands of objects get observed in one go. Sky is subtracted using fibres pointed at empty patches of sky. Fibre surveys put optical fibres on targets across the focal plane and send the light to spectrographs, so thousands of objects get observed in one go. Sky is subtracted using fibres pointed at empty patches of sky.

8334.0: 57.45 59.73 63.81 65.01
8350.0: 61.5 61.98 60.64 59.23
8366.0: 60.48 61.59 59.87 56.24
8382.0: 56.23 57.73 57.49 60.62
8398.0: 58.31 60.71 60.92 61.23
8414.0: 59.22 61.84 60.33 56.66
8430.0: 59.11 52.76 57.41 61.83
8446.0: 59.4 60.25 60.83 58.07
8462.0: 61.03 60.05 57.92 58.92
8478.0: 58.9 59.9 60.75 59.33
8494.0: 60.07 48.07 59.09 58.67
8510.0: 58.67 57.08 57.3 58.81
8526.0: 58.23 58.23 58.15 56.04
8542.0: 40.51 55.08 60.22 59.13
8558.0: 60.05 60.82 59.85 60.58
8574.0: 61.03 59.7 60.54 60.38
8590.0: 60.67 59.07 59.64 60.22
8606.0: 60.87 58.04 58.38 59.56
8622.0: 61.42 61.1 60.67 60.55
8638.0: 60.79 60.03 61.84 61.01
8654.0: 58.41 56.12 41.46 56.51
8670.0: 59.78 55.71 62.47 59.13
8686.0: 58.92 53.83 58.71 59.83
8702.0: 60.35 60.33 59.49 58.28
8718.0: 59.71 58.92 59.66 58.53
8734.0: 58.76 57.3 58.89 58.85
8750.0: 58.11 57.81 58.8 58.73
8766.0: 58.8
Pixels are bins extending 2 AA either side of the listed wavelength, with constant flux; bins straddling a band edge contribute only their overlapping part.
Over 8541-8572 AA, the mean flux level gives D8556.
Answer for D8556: 57.6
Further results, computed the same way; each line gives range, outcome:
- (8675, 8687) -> 59.9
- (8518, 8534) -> 58.2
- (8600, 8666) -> 58.7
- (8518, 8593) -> 58.2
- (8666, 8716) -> 58.8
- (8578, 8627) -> 60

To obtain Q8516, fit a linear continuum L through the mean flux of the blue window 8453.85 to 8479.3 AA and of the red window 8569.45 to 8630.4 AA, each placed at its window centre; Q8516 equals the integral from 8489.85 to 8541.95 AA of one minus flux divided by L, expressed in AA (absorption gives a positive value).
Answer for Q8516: 2.4 AA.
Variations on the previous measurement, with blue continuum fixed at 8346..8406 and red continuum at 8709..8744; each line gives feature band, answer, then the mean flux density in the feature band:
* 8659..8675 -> 1.5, 53.4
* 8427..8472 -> 0.5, 58.9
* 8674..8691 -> 0.1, 58.5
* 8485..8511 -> 0.8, 57.7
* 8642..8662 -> 0.5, 57.6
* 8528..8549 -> 1.9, 53.9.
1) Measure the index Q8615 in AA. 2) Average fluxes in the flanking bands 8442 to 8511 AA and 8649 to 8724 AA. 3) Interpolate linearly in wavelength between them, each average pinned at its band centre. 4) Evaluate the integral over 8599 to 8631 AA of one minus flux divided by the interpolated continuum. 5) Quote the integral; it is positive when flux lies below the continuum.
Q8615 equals -1.0 AA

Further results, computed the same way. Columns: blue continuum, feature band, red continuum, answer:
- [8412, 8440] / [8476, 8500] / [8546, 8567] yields 0.4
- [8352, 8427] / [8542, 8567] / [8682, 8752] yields 0.6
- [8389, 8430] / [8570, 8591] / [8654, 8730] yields -0.7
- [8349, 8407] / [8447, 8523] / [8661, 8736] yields 0.6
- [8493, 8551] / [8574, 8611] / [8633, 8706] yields -1.9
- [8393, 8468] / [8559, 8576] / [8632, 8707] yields -0.5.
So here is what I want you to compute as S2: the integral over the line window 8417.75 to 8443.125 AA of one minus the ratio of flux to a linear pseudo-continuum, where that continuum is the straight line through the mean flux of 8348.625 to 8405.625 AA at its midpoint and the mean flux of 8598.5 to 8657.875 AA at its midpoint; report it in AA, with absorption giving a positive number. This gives 0.59 AA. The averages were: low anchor 59.5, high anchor 60.1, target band 58.2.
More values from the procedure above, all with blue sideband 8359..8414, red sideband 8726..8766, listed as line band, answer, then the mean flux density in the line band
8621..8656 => -1.1 AA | 60.6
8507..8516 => 0.2 AA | 58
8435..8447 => 0.0 AA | 59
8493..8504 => 0.7 AA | 55.4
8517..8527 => 0.1 AA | 58.2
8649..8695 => 1.5 AA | 56.7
